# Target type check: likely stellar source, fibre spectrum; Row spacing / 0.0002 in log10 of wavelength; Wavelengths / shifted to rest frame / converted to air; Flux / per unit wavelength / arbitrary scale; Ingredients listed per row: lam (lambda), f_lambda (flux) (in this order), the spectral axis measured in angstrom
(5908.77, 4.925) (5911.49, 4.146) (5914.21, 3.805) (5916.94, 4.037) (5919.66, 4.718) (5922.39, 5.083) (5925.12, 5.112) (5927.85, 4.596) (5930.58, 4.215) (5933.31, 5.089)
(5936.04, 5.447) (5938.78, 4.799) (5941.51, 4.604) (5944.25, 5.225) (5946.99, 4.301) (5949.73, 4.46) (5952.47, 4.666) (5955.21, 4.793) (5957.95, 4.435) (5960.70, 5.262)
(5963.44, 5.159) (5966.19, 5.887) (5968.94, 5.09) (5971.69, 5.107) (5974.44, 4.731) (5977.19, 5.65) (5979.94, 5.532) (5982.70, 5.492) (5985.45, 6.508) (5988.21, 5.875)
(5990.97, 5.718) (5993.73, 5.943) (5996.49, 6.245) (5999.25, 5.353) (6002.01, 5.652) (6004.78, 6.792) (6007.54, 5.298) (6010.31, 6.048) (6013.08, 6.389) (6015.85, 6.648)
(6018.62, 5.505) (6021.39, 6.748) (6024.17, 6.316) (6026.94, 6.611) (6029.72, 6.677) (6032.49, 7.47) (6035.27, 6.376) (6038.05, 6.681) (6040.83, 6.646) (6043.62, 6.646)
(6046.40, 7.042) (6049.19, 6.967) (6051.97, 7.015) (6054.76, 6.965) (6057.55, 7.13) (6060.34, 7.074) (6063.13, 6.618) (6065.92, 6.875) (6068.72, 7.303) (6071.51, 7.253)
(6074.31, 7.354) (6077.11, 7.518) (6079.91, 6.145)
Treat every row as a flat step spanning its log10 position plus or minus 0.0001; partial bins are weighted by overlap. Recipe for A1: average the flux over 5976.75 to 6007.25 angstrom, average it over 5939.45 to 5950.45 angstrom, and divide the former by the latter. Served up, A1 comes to 1.3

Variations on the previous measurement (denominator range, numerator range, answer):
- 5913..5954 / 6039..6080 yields 1.49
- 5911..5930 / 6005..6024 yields 1.37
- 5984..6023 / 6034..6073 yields 1.14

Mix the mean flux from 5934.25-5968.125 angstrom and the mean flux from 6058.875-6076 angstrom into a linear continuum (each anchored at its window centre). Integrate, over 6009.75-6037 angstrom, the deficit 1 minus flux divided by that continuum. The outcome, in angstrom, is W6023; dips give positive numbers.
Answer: -0.98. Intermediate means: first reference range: 4.92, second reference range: 7.09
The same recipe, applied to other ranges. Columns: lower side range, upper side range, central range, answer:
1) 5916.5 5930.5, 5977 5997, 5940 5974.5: 2.7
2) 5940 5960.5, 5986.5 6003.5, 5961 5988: -0.9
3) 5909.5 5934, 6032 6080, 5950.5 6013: 1.1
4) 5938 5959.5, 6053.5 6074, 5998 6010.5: 0.0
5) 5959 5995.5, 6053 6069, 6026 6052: -0.8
